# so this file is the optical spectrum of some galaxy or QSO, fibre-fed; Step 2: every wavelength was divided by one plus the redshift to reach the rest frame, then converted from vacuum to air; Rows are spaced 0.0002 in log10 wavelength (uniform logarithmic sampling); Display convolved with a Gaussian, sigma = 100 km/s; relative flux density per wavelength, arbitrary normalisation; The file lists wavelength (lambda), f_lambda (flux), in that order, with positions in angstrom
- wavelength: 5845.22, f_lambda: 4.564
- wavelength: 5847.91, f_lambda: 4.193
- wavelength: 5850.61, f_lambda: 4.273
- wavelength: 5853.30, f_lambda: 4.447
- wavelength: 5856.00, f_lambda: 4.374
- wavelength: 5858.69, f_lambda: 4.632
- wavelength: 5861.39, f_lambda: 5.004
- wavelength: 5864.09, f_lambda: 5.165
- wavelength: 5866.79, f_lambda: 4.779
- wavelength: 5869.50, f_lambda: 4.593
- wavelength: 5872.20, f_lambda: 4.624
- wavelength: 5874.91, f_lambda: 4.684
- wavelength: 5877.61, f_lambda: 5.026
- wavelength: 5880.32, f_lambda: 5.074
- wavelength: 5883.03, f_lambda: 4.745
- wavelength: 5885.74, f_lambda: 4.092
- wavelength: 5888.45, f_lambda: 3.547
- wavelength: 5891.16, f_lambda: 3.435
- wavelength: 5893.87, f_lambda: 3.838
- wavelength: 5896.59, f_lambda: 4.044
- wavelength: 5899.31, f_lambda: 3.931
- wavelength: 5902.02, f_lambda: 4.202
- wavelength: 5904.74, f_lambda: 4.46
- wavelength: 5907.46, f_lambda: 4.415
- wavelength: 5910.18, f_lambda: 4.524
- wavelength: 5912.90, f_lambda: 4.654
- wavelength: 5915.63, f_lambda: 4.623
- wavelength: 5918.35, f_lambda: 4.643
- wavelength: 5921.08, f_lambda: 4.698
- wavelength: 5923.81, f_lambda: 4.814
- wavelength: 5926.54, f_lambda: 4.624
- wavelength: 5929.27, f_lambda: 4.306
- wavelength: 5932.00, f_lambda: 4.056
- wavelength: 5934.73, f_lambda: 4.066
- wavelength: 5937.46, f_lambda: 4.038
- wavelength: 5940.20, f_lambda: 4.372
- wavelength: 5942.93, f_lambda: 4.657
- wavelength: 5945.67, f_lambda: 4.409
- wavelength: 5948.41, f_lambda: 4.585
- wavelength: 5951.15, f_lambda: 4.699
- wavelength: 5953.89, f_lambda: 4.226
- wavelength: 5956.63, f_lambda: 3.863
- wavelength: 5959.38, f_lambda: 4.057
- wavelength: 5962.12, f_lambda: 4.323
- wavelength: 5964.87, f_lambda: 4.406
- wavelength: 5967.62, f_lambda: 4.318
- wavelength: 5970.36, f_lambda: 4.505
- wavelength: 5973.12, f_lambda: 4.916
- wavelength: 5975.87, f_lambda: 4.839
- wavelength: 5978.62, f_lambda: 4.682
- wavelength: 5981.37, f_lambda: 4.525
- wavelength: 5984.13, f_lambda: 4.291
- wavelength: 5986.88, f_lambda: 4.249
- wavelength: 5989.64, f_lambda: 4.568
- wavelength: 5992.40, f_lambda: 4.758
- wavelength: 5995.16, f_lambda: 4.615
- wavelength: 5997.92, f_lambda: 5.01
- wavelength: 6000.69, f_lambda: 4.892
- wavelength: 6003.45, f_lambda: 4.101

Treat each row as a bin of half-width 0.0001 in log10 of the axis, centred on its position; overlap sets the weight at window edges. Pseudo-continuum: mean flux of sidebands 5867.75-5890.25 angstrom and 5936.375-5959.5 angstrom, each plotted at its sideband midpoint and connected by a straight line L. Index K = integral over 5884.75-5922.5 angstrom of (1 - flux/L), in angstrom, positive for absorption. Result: 1.98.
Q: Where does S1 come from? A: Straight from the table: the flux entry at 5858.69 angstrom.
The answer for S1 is 4.632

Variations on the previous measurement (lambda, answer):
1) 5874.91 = 4.684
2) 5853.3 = 4.447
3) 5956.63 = 3.863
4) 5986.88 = 4.249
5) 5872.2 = 4.624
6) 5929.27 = 4.306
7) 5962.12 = 4.323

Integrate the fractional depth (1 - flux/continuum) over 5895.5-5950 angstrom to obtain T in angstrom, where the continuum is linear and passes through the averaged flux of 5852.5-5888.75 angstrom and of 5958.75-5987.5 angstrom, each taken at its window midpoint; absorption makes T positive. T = 1.91 angstrom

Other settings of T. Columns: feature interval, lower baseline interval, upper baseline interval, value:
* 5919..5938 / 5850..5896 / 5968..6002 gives 0.7 angstrom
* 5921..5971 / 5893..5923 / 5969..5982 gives 2.2 angstrom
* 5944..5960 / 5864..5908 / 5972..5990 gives 0.7 angstrom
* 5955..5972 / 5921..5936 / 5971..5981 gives 1.5 angstrom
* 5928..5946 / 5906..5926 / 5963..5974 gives 1.2 angstrom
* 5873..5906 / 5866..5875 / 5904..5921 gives 2.5 angstrom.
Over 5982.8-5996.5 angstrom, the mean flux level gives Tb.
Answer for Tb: 4.5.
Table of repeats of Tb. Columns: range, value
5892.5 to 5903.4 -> 4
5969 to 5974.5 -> 4.7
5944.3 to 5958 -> 4.36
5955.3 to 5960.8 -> 3.96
